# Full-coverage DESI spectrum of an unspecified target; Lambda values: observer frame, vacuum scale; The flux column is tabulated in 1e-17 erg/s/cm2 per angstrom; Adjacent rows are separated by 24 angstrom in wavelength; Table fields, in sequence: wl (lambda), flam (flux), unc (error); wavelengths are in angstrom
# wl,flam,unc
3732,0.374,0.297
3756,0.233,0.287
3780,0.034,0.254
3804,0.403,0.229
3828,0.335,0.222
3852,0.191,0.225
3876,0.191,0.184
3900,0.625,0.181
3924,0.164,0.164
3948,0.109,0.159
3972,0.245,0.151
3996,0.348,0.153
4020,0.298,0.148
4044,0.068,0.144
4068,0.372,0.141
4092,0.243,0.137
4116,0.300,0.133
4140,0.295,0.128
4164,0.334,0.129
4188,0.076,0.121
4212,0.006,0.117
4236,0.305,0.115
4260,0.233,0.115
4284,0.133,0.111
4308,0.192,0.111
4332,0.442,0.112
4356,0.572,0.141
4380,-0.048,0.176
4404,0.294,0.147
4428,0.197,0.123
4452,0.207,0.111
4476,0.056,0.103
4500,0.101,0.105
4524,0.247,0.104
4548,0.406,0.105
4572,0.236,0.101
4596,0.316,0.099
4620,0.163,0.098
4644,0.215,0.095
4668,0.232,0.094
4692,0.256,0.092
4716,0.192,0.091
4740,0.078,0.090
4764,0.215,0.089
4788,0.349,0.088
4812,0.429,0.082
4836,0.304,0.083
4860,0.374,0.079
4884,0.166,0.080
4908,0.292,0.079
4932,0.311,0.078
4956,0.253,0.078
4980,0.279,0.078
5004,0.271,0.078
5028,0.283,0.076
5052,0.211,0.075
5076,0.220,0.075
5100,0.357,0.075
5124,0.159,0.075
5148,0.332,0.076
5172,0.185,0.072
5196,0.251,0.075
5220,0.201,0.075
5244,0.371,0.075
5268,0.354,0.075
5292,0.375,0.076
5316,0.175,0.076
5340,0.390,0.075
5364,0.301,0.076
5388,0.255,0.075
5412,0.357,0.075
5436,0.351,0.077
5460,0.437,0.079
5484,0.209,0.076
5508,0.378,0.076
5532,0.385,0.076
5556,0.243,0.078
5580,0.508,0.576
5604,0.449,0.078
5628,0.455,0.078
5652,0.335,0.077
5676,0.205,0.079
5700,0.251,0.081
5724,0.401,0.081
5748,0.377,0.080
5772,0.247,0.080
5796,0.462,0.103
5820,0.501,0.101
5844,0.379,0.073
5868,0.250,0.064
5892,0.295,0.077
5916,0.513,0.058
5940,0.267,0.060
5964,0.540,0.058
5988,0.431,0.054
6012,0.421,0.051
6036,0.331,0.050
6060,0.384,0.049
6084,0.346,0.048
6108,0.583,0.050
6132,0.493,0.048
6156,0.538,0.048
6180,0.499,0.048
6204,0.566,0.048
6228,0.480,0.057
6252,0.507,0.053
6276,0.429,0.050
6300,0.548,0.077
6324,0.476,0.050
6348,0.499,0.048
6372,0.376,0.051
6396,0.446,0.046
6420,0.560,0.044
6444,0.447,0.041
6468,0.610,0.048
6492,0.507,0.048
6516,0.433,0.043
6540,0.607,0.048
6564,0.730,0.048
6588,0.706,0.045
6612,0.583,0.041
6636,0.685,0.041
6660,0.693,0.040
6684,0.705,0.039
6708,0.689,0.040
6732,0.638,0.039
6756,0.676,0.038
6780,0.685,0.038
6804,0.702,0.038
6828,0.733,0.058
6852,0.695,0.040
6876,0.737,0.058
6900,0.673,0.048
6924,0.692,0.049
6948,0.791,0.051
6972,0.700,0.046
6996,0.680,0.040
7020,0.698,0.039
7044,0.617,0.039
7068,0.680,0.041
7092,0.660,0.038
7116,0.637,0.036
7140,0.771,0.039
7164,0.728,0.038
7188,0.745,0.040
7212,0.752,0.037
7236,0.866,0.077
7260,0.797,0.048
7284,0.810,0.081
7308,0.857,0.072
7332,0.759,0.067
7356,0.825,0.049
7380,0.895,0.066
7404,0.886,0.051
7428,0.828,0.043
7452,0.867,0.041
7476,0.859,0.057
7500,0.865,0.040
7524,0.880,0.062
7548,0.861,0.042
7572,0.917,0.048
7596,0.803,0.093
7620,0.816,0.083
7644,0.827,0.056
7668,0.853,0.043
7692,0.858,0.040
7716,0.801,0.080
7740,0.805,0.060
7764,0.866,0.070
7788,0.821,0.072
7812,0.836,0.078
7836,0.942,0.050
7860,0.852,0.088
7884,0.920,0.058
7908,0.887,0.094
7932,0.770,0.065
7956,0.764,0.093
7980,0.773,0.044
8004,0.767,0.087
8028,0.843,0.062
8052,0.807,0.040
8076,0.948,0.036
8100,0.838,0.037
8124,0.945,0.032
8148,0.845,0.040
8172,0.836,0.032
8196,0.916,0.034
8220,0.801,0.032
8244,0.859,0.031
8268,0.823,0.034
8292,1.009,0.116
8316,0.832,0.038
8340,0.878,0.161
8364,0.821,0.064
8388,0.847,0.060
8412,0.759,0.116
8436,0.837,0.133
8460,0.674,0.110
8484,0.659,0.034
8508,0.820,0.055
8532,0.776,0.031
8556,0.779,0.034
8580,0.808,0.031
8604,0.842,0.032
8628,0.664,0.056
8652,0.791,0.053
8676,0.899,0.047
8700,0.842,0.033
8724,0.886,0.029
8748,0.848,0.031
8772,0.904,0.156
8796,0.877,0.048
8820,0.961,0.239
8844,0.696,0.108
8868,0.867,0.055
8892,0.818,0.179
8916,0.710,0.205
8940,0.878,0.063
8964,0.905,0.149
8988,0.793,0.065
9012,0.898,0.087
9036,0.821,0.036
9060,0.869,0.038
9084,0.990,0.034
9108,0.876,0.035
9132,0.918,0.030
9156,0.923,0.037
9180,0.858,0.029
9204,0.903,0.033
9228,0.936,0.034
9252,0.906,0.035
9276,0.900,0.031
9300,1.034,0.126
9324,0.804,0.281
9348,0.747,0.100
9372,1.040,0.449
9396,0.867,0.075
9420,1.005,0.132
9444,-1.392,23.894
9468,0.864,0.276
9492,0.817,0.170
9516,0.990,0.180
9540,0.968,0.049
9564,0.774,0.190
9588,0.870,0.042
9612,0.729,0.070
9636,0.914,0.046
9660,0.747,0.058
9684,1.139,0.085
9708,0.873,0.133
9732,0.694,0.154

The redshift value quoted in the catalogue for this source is 0.639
